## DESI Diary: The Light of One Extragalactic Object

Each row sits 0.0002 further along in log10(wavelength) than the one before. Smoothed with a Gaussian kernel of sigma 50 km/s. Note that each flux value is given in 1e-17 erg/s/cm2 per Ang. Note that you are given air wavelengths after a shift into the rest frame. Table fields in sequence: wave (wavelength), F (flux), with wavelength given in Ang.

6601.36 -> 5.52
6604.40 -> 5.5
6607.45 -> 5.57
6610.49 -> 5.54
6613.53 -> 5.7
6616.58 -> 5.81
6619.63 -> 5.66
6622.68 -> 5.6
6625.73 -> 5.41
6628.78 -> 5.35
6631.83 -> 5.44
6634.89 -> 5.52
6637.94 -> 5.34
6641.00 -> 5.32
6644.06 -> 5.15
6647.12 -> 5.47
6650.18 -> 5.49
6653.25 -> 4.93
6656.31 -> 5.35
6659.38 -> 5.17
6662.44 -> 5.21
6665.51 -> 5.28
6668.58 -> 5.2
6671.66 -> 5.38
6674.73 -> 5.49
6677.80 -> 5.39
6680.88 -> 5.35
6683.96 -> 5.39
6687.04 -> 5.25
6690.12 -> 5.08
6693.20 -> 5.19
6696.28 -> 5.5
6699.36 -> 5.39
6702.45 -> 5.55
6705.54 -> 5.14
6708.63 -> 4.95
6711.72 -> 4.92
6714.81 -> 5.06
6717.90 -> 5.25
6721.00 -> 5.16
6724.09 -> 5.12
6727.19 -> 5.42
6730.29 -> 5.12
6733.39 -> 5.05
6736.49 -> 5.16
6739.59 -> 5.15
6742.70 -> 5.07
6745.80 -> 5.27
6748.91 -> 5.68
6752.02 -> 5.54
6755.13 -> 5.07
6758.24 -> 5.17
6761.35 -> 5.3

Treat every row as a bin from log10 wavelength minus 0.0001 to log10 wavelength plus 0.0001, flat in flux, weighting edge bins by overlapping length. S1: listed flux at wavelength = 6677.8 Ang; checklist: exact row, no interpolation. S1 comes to 5.39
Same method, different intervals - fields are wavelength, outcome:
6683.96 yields 5.39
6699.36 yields 5.39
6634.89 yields 5.52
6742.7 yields 5.07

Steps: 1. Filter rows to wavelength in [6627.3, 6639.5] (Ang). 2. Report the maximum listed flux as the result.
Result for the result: 5.52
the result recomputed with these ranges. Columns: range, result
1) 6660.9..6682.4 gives 5.49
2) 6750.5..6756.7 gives 5.54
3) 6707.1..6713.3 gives 4.95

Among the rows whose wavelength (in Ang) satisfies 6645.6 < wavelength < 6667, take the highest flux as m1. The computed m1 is 5.49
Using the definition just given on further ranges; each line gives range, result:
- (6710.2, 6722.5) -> 5.25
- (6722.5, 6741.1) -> 5.42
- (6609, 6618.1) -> 5.81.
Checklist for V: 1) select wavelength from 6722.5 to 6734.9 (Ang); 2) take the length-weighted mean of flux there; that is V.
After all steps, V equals 5.18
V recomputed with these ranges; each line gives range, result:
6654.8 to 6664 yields 5.24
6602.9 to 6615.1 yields 5.58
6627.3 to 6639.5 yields 5.41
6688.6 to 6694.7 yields 5.14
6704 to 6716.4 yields 5.02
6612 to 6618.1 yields 5.76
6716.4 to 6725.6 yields 5.18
